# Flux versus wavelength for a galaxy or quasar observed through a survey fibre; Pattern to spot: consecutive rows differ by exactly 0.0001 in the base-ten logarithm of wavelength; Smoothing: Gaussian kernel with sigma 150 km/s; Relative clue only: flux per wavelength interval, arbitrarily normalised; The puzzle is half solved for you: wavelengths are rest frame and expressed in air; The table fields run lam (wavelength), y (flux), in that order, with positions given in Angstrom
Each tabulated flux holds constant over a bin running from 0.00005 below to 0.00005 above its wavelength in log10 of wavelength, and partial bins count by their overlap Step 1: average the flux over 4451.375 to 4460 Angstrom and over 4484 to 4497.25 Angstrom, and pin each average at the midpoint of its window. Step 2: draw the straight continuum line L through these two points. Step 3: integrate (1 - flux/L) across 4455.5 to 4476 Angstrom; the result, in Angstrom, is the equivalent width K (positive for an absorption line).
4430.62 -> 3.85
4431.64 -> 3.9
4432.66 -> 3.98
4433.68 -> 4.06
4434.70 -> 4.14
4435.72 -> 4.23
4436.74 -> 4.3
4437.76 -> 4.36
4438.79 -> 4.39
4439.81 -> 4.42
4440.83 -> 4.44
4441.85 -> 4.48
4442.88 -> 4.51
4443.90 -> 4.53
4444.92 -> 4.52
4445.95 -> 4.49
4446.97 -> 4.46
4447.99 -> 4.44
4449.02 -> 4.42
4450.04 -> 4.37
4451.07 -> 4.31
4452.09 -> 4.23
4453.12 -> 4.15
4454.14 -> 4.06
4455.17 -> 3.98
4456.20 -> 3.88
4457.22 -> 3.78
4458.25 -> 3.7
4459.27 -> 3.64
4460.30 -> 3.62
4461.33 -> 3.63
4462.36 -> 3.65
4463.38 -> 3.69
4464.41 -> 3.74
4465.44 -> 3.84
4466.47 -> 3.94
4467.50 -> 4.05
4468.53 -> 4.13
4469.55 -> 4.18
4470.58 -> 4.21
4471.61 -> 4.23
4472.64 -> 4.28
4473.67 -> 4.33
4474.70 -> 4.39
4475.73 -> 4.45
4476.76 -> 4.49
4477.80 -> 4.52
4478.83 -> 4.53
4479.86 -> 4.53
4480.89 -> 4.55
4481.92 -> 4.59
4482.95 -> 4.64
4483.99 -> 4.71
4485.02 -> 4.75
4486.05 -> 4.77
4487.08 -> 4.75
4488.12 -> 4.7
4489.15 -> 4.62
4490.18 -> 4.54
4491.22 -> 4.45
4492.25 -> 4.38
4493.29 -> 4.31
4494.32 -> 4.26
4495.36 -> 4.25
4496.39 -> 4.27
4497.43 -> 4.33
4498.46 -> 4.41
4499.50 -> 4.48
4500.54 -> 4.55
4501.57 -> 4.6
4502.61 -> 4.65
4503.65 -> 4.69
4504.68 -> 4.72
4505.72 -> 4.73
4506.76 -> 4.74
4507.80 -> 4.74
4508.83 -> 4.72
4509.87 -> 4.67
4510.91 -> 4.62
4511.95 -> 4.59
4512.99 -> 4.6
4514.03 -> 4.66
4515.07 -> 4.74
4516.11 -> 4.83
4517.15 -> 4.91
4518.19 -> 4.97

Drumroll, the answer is 0.7 Angstrom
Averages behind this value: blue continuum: 3.93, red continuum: 4.51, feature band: 3.96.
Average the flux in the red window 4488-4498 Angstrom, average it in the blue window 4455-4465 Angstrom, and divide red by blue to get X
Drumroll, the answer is 1.18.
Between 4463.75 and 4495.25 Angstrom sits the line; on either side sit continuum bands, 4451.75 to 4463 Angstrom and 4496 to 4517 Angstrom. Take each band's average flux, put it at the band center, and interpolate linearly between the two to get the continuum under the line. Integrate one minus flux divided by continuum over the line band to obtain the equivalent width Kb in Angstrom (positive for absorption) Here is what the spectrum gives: -1.48 Angstrom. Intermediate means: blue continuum 3.84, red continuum 4.62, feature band 4.39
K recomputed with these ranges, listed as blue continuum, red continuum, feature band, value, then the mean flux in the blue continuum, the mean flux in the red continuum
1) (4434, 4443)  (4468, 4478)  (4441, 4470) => 1.6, 4.35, 4.31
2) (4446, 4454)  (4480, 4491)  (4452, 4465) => 1.8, 4.34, 4.65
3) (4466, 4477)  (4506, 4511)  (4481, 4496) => -0.3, 4.24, 4.71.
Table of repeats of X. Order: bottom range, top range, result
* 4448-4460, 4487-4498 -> 1.09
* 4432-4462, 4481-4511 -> 1.09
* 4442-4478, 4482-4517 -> 1.11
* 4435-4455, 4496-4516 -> 1.06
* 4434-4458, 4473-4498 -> 1.05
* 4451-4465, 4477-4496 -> 1.18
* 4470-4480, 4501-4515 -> 1.07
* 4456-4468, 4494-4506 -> 1.19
